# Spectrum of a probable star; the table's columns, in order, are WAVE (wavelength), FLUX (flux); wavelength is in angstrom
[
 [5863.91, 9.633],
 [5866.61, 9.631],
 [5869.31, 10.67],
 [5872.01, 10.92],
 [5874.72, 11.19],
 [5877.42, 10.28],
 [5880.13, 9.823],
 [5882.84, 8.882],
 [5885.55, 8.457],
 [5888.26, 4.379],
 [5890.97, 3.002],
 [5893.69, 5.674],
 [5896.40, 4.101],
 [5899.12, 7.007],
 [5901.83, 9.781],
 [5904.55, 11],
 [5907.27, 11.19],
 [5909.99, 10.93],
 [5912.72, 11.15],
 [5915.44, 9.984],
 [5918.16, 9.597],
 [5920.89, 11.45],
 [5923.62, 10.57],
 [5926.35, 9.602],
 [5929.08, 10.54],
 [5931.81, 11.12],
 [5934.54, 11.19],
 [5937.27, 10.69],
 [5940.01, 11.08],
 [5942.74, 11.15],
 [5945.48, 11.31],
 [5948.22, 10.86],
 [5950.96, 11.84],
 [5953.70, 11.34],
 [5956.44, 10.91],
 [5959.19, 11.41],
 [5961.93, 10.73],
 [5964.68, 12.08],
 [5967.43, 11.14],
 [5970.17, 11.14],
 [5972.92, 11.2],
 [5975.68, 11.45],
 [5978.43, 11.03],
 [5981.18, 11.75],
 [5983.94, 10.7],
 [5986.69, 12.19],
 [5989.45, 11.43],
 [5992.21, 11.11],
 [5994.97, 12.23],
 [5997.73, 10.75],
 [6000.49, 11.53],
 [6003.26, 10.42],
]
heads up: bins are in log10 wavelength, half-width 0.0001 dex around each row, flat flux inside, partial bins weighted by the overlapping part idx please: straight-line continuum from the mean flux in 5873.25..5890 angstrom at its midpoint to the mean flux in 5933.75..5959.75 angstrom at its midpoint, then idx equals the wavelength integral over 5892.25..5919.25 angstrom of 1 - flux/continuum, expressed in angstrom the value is 1.8 angstrom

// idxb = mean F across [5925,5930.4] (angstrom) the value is 10.1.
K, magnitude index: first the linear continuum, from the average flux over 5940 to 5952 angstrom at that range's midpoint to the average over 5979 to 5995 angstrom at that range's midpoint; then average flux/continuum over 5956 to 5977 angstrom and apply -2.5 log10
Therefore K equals 0.01 mag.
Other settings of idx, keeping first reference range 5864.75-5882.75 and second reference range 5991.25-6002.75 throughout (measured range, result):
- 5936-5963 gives -0.50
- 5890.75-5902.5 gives 5.07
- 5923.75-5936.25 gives 0.18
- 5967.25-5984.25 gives -0.12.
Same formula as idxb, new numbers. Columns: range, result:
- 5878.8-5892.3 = 6.91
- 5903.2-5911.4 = 11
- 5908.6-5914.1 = 11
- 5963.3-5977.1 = 11.4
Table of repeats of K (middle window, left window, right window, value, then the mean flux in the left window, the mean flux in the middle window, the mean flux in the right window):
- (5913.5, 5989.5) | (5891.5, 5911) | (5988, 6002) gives -0.12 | 8.25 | 11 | 11.4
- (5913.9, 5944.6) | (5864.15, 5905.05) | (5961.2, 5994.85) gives -0.09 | 8.3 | 10.7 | 11.4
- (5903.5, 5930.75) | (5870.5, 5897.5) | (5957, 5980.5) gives -0.17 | 7.72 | 10.6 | 11.3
